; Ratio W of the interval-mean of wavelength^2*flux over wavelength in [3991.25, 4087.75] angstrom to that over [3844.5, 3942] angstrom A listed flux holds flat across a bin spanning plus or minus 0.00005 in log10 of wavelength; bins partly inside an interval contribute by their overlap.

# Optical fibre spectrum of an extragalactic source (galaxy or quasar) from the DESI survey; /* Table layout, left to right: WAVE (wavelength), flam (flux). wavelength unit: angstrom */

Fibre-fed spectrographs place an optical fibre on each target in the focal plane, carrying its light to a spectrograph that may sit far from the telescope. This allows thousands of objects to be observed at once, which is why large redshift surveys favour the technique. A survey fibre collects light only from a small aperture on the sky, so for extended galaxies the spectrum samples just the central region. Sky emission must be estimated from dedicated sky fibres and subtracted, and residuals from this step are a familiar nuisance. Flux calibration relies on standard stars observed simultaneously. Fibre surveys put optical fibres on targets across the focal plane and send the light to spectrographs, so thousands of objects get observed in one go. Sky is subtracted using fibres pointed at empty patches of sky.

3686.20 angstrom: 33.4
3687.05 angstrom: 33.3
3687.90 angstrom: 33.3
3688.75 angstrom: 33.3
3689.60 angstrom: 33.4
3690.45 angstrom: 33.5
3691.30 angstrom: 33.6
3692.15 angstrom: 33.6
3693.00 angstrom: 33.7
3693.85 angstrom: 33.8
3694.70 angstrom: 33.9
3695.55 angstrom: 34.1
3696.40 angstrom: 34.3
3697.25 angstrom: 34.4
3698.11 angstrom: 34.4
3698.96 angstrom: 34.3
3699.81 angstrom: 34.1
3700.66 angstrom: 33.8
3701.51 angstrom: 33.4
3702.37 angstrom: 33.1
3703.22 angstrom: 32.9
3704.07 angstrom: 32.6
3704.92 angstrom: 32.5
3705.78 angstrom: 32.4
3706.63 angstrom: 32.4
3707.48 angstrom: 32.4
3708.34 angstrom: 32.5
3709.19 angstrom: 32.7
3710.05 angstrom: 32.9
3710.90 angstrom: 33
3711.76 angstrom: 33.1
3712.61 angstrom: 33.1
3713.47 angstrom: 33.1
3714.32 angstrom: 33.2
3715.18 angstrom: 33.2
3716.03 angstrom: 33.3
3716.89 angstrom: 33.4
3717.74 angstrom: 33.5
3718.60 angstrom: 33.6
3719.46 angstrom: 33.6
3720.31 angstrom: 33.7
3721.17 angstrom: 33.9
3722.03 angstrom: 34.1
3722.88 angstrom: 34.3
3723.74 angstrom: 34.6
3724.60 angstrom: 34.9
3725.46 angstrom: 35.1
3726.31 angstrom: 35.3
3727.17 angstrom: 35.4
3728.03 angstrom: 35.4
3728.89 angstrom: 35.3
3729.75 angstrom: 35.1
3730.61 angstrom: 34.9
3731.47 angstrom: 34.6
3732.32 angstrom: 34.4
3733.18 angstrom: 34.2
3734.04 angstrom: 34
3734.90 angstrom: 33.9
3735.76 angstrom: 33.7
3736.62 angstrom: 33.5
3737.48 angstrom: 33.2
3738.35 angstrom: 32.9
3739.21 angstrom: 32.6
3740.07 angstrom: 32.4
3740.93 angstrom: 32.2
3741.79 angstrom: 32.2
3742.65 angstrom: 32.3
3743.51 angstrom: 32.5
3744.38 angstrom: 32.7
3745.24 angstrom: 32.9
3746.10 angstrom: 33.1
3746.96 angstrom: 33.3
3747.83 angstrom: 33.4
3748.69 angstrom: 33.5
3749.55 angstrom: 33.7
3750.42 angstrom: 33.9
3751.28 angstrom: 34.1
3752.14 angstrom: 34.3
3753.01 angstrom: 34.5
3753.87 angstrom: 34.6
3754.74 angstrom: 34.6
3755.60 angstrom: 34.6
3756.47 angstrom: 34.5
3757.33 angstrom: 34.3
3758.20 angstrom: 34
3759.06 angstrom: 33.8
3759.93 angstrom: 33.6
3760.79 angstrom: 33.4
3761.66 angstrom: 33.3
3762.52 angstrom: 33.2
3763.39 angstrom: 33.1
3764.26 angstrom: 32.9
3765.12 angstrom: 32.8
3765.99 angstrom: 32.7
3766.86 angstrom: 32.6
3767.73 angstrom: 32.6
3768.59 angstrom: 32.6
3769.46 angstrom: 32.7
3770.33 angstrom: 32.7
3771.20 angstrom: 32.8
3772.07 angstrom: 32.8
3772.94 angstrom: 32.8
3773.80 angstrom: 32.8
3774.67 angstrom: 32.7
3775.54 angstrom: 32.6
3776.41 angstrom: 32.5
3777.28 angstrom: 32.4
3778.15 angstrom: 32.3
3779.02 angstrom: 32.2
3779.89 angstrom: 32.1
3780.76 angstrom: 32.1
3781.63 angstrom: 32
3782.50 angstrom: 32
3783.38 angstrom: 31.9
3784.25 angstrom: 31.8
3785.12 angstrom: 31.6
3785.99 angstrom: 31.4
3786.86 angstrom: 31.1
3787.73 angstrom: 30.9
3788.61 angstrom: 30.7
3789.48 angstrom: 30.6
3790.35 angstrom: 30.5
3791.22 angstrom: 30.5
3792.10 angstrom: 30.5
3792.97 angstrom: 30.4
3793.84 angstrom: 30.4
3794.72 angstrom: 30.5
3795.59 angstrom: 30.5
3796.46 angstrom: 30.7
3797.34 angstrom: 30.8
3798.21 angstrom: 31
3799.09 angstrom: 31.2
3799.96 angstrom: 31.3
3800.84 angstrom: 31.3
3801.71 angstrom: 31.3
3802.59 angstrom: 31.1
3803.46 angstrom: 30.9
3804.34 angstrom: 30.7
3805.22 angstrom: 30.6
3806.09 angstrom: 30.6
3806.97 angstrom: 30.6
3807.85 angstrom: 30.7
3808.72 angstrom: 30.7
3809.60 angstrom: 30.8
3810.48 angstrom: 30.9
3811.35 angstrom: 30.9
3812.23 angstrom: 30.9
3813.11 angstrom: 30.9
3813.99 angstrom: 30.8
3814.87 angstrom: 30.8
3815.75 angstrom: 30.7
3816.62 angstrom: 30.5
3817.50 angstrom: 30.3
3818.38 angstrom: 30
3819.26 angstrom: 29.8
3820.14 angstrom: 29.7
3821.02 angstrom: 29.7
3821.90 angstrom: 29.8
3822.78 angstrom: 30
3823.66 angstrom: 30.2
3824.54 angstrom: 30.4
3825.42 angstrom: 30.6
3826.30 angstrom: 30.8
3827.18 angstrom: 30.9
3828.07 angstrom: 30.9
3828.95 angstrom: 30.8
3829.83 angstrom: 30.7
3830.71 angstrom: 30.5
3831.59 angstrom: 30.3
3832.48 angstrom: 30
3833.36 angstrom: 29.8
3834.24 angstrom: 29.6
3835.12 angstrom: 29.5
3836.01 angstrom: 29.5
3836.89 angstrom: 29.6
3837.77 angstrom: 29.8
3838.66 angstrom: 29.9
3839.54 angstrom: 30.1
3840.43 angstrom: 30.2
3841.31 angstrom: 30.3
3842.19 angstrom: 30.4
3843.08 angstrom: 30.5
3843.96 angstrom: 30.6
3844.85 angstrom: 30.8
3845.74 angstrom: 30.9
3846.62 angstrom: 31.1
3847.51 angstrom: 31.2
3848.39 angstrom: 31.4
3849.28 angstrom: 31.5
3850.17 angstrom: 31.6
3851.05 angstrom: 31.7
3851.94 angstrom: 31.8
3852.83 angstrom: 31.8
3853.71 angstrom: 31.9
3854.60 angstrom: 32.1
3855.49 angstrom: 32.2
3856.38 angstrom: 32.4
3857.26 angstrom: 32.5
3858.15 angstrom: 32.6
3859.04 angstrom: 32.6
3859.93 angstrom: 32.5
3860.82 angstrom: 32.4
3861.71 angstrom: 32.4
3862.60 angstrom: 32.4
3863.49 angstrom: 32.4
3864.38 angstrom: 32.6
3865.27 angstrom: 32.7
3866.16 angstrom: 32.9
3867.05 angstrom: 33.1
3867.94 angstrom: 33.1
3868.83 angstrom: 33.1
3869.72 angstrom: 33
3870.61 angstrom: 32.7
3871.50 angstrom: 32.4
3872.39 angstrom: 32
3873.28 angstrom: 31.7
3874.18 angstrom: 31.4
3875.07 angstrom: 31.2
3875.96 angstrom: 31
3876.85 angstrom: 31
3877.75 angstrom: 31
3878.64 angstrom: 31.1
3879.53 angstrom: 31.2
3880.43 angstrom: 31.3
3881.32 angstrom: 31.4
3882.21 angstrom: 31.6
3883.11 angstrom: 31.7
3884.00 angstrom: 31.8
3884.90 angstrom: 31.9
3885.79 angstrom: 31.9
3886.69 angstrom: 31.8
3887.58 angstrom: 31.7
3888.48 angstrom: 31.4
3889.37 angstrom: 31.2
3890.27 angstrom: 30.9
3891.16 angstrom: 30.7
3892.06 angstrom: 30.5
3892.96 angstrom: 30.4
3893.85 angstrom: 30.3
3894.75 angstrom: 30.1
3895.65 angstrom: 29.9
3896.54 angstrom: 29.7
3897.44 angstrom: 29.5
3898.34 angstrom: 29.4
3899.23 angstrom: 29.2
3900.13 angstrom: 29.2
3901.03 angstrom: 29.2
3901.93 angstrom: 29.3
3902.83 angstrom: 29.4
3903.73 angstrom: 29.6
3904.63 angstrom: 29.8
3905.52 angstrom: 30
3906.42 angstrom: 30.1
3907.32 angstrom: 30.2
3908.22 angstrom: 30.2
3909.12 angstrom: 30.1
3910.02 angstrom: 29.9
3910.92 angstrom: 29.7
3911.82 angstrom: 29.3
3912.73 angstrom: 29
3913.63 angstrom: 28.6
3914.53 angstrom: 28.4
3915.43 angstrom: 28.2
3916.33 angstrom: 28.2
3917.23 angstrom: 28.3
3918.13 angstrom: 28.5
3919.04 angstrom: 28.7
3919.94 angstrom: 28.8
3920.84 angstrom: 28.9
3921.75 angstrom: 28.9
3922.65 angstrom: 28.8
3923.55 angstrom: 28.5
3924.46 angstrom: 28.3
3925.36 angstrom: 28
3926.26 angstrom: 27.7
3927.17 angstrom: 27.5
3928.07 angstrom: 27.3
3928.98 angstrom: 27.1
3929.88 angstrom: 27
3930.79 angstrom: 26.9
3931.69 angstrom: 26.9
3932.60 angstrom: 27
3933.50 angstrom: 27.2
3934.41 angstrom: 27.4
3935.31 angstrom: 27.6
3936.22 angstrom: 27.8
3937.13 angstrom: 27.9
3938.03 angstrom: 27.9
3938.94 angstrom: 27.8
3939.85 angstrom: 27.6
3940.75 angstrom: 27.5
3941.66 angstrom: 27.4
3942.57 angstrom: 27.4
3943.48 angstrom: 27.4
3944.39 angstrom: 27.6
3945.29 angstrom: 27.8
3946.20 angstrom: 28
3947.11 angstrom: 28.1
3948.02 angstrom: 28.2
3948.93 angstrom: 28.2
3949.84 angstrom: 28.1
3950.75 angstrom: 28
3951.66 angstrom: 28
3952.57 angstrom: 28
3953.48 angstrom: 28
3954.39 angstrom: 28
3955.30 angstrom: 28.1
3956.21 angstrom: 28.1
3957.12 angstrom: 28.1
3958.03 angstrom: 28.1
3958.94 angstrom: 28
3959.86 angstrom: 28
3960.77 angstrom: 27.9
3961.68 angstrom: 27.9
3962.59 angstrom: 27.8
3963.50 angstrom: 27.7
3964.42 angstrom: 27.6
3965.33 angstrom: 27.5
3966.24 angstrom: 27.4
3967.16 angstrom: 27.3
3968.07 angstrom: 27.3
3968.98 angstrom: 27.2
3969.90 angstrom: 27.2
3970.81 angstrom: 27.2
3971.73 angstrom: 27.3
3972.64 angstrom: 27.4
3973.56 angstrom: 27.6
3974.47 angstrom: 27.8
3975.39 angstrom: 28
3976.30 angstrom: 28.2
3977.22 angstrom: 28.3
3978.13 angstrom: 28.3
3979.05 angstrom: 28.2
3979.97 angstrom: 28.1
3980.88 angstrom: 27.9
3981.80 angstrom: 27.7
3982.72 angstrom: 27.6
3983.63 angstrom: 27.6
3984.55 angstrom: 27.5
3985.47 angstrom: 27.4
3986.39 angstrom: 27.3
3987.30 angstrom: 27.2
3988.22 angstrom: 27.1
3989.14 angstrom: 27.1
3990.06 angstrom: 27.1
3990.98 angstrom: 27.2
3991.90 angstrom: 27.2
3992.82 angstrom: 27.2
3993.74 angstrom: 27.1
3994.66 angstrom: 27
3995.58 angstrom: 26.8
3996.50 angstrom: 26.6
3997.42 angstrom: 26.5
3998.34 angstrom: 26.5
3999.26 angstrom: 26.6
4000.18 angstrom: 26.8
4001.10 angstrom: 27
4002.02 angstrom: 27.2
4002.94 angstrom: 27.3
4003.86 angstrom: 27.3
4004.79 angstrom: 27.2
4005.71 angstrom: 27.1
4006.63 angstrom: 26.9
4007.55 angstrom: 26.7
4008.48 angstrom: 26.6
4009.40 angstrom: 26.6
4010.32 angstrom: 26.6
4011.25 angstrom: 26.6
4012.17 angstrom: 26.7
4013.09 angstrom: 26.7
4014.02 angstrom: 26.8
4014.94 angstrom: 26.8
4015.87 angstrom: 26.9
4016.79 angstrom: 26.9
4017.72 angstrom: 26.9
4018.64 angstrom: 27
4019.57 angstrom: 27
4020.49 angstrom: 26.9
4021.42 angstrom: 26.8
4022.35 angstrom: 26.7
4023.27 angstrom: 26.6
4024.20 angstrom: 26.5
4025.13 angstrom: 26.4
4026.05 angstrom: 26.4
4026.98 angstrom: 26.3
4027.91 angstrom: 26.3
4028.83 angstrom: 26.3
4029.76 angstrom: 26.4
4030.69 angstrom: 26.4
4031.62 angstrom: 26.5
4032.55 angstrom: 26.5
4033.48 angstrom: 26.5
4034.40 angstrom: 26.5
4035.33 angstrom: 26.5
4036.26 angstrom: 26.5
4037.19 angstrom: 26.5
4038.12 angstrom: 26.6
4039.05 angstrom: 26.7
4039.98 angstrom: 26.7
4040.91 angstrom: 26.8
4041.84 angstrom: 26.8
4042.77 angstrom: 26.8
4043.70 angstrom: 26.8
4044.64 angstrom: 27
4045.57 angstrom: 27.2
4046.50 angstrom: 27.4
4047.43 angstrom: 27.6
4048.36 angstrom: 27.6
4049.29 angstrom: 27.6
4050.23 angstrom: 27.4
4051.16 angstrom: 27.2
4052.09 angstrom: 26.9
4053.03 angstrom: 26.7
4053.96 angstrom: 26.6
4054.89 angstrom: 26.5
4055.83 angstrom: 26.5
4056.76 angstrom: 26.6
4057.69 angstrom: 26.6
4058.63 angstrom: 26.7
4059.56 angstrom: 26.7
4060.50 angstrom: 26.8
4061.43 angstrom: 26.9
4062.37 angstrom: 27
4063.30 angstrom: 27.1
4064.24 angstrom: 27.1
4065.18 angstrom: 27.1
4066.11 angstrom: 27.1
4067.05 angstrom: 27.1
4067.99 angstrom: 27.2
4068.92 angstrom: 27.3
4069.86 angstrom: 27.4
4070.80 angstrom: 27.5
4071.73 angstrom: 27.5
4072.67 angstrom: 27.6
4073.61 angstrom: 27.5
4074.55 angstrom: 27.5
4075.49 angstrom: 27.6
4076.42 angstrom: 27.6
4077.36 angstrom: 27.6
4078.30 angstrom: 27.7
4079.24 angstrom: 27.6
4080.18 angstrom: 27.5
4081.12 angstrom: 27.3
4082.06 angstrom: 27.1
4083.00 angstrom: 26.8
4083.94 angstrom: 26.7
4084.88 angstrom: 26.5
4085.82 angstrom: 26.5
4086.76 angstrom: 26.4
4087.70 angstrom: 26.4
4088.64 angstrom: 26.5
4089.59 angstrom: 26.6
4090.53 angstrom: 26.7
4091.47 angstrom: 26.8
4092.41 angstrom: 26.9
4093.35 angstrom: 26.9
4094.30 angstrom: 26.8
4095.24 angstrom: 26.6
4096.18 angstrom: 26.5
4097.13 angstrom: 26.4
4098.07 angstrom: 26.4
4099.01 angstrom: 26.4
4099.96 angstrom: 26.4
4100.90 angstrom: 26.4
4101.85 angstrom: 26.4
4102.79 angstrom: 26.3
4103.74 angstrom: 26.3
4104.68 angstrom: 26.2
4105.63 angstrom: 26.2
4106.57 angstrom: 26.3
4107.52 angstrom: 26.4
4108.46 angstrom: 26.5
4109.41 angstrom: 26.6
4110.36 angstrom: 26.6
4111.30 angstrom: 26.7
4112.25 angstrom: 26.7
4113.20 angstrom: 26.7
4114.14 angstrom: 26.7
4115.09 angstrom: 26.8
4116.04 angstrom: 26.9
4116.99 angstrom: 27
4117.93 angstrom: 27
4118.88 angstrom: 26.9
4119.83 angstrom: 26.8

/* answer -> 1.0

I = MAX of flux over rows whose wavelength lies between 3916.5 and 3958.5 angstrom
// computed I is 28.9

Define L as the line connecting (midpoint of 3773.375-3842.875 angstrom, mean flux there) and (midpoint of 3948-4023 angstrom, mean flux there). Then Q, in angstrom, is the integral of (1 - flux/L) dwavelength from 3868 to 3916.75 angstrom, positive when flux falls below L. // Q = -2.32 angstrom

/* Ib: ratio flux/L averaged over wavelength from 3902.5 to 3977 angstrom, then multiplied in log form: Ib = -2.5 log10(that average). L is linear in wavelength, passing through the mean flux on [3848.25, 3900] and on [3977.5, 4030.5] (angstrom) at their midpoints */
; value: 0.04 mag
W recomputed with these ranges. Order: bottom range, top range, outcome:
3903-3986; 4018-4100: 1.01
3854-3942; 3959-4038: 0.95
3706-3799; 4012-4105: 0.95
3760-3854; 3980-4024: 0.96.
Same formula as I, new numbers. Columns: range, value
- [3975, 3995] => 28.3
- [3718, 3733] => 35.4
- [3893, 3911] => 30.3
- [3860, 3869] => 33.1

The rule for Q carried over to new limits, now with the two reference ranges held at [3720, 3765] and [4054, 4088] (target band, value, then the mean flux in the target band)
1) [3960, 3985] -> 1.2 angstrom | 27.7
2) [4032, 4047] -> 0.5 angstrom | 26.7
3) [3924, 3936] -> 1.0 angstrom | 27.4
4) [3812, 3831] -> 1.0 angstrom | 30.4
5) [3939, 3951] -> 0.8 angstrom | 27.8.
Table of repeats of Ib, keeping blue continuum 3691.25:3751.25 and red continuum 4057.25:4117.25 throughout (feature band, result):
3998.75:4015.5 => 0.058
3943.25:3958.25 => 0.051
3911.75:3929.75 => 0.060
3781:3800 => 0.044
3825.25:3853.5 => 0.028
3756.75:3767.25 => -0.016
